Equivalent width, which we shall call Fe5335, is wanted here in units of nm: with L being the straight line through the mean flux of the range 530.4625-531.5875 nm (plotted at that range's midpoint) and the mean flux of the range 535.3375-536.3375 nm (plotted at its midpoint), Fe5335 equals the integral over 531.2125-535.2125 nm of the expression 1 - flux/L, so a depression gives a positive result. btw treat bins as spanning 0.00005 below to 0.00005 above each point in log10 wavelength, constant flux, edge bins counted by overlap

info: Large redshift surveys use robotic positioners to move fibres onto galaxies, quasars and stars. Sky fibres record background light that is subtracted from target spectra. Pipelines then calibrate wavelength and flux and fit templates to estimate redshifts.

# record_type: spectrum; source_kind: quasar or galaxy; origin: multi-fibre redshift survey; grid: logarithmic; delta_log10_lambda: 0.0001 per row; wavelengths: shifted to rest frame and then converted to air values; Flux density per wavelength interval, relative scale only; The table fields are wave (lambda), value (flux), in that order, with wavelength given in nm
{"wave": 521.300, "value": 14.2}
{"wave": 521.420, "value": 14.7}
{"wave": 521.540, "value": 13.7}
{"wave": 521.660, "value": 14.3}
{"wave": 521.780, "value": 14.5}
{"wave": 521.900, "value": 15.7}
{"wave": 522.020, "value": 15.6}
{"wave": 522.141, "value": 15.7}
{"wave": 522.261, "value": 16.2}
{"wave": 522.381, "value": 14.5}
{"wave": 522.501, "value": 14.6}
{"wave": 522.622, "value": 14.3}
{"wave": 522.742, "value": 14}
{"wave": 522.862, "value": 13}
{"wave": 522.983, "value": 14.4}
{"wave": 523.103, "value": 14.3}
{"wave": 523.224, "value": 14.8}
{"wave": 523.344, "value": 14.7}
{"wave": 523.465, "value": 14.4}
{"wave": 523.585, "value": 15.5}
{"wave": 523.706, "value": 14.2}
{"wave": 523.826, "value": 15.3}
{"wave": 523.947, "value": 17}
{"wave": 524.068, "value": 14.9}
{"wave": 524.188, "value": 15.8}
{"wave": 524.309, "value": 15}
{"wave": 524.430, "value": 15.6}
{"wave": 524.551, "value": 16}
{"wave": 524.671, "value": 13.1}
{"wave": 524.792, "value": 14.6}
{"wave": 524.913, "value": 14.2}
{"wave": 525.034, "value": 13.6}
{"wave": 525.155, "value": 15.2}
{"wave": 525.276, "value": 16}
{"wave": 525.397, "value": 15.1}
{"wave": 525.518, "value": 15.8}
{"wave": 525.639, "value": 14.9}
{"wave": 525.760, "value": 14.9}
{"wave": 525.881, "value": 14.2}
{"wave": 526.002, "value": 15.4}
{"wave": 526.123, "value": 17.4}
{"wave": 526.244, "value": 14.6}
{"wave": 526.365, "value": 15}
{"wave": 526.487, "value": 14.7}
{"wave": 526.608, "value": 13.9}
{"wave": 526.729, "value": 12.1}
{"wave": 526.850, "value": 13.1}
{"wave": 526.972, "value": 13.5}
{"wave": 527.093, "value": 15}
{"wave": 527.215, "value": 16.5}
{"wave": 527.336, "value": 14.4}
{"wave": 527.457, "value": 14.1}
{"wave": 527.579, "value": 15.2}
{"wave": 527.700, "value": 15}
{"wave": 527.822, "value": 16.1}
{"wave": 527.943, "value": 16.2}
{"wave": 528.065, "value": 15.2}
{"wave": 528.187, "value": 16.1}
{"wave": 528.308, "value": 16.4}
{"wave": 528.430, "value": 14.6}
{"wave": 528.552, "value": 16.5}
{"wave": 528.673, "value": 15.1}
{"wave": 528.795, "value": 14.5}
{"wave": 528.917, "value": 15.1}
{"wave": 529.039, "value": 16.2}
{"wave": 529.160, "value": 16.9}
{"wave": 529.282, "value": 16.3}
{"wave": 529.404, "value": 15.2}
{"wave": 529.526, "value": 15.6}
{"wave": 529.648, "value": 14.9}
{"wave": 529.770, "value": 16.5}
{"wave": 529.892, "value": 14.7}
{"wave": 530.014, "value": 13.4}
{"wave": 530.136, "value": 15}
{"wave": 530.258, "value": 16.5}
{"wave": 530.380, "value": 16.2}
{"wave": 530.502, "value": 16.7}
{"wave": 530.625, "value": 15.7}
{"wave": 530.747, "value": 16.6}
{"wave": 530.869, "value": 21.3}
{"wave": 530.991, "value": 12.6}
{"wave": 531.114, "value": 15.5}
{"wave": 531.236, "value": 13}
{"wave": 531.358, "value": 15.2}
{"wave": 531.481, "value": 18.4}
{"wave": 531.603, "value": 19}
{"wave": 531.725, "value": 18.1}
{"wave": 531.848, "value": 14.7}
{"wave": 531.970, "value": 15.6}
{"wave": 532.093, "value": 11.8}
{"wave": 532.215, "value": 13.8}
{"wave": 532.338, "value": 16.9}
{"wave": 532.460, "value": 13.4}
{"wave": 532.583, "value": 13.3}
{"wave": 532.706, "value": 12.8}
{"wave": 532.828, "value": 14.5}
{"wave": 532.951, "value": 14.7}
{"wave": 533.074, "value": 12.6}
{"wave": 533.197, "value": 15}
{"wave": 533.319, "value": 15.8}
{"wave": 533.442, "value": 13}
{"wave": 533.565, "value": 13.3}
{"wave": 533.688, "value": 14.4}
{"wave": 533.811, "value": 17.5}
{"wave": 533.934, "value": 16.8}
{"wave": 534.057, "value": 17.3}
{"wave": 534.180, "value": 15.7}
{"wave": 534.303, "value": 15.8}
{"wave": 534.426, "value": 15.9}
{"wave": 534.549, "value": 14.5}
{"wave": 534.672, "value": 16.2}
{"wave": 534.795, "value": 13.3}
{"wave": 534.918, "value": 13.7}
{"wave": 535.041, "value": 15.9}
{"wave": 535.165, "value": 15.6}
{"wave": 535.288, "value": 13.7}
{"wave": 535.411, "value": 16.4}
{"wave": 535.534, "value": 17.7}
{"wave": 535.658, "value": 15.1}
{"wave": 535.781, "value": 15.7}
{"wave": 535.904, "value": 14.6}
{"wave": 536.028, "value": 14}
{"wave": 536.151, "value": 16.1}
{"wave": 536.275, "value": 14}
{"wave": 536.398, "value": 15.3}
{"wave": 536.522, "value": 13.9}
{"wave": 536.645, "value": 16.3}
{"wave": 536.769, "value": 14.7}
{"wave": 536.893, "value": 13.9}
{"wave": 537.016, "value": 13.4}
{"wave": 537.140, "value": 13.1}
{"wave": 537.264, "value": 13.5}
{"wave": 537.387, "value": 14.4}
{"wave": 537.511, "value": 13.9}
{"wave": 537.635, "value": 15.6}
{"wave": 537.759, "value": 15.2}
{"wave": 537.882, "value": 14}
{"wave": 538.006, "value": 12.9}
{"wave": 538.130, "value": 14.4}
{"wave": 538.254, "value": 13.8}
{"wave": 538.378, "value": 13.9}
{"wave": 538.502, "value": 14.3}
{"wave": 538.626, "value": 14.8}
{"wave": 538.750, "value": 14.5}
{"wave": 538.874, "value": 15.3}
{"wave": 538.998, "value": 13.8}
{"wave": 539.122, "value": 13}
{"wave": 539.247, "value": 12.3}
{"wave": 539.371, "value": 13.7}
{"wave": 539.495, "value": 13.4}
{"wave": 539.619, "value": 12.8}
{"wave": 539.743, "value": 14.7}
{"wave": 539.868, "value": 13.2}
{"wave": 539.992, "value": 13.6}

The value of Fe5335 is 0.19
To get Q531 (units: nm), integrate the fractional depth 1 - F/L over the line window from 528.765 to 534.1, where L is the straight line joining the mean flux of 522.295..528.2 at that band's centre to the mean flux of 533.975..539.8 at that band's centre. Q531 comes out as -0.24 nm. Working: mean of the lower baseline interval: 14.8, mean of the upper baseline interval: 14.6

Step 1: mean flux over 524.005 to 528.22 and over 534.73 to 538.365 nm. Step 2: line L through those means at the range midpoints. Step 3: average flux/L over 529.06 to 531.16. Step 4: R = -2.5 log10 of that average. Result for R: -0.08 mag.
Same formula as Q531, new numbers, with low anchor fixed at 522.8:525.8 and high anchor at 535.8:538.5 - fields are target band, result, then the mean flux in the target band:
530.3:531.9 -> -0.20 nm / 16.4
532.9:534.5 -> -0.08 nm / 15.2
